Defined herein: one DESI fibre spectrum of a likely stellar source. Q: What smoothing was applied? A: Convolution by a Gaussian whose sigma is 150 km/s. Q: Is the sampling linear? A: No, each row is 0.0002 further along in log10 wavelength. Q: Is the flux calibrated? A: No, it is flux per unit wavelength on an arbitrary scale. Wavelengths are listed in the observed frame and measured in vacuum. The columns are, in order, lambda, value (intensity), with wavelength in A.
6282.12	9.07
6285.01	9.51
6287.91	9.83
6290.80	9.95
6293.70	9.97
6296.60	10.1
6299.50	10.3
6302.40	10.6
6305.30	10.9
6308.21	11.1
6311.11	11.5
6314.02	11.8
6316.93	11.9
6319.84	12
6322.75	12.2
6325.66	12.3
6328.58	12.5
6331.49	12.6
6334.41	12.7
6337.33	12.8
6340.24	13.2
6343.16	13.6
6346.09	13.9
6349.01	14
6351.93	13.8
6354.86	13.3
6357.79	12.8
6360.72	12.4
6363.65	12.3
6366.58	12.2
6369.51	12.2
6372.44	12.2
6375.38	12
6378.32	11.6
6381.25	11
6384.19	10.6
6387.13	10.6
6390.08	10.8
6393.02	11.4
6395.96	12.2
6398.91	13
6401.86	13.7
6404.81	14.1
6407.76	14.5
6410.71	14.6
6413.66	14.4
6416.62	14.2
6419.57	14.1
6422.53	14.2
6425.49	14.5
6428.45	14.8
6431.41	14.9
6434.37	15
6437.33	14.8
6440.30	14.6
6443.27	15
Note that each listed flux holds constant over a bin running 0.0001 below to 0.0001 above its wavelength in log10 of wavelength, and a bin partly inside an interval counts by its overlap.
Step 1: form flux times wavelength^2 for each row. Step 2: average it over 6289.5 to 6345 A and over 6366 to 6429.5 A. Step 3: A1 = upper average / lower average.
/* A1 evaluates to 1.13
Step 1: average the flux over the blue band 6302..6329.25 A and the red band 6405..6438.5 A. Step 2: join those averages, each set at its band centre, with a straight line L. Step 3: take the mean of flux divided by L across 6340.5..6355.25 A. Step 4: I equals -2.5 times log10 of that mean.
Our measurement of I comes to -0.09 mag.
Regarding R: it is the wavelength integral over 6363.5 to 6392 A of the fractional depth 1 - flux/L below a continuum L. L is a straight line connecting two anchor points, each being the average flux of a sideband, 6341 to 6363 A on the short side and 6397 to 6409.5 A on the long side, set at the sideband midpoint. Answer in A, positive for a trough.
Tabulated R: 4.3 A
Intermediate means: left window 13.3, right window 13.8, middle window 11.5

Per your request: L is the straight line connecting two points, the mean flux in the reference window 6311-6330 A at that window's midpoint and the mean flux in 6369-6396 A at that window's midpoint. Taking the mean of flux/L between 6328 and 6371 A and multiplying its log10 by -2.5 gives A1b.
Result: -0.11 mag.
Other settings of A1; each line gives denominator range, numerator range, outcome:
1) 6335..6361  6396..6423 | 1.07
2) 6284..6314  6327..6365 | 1.27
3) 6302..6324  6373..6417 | 1.12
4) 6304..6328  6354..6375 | 1.08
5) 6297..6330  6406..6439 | 1.31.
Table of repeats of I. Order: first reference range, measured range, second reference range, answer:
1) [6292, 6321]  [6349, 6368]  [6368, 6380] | -0.10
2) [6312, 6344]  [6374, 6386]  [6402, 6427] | 0.20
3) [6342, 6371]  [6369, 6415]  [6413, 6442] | 0.11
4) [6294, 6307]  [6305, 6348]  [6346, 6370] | -0.07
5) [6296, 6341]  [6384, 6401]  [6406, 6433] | 0.19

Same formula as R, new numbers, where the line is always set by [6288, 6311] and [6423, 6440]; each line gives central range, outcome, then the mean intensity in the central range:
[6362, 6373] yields 0.4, 12.2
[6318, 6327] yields -0.8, 12.2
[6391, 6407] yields 1.0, 12.9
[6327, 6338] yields -1.1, 12.6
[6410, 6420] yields -0.1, 14.3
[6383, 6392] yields 1.8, 10.7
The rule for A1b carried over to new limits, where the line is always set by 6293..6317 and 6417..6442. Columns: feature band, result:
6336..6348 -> -0.12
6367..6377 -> 0.06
